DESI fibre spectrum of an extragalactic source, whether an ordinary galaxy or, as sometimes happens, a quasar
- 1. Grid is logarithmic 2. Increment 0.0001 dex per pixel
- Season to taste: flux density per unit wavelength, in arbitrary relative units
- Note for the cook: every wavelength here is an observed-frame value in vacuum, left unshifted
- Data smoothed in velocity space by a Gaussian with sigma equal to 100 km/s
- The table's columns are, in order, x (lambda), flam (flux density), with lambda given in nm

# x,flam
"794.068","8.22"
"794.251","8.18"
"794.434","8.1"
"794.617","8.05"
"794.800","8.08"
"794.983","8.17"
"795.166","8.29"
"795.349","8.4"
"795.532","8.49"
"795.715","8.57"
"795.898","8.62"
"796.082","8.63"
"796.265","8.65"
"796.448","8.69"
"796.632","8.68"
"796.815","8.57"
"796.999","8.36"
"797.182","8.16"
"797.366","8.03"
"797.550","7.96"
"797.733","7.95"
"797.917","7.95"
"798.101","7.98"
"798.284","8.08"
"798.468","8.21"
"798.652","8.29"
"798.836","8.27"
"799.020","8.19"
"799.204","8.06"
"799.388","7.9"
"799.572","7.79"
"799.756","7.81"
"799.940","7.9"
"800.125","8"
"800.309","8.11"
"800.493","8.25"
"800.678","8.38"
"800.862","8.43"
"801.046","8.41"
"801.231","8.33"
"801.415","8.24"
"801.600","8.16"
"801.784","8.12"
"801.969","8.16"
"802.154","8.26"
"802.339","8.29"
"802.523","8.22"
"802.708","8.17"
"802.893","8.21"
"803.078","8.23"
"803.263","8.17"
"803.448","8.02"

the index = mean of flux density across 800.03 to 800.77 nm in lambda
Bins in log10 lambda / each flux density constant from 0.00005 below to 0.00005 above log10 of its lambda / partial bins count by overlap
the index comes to 8.18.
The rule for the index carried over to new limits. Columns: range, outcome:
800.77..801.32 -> 8.39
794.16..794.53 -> 8.14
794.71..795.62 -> 8.29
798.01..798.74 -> 8.14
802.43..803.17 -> 8.21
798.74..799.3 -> 8.17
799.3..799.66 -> 7.85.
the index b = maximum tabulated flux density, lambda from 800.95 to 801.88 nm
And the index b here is 8.41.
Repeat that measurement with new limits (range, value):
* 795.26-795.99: 8.62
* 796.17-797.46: 8.69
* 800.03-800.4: 8.11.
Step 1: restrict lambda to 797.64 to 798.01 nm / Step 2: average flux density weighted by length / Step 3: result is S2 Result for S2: 7.95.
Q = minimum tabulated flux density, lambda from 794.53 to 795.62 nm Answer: 8.05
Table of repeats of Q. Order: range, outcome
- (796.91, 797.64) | 7.96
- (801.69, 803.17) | 8.12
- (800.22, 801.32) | 8.11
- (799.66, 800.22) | 7.81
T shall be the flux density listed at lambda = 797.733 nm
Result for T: 7.95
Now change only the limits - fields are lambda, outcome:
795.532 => 8.49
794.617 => 8.05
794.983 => 8.17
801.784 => 8.12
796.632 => 8.68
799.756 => 7.81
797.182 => 8.16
